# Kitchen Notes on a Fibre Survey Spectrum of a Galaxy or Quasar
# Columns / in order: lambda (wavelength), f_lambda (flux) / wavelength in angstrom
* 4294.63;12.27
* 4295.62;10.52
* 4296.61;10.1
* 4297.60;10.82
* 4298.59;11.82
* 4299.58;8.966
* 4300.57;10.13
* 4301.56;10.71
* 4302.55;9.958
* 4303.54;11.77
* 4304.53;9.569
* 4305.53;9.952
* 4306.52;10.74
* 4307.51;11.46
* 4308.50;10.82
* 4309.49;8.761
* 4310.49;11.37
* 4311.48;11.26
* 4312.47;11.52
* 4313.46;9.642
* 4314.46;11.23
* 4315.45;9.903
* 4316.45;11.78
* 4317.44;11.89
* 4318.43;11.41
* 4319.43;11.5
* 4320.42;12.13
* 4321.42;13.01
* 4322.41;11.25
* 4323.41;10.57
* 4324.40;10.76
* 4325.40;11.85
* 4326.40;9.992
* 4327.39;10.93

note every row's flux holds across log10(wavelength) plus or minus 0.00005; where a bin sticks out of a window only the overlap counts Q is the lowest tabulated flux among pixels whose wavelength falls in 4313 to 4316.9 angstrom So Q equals 9.642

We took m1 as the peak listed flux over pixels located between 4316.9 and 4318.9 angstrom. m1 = 11.89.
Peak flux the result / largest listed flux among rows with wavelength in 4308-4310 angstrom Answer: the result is 10.82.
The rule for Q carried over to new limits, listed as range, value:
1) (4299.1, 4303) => 8.966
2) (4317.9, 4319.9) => 11.41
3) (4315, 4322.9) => 9.903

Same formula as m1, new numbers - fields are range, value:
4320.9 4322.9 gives 13.01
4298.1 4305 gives 11.82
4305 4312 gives 11.46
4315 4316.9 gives 11.78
